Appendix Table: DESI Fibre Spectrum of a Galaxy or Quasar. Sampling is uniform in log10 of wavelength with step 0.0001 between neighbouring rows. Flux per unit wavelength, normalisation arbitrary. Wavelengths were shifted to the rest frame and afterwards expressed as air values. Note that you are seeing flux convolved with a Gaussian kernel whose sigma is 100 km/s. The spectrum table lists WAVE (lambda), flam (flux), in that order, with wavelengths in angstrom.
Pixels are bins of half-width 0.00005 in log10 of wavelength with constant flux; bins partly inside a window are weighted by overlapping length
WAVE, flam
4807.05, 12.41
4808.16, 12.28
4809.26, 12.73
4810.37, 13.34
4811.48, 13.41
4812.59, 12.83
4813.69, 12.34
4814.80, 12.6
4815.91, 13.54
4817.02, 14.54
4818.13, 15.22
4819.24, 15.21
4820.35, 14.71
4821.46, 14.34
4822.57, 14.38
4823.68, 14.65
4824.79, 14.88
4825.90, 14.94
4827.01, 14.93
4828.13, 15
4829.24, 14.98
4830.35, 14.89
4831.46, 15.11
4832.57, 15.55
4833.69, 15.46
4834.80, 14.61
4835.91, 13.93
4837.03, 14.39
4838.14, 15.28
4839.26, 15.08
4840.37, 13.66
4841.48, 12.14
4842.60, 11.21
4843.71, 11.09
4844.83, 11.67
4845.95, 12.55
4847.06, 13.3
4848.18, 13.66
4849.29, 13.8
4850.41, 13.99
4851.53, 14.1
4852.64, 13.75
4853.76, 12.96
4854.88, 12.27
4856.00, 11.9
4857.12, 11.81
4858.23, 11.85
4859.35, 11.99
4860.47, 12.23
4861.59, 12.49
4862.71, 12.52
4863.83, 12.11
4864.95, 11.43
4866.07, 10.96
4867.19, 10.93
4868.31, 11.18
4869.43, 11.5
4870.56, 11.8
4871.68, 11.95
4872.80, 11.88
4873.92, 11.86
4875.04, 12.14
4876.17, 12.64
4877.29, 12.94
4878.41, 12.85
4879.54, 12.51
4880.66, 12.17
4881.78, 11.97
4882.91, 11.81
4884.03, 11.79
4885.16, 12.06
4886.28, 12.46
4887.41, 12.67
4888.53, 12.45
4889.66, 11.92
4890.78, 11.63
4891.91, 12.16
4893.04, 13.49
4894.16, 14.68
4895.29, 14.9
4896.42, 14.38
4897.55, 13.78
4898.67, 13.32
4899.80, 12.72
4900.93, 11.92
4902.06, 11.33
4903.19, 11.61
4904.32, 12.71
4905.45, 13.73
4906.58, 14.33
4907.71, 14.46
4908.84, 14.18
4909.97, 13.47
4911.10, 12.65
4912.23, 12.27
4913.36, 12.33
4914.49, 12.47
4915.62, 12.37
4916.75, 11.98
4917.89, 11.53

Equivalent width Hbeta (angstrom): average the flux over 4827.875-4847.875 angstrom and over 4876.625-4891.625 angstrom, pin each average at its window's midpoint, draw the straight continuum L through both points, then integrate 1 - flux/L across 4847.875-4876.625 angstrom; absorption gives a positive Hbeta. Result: 1.6 angstrom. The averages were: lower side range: 13.9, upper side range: 12.3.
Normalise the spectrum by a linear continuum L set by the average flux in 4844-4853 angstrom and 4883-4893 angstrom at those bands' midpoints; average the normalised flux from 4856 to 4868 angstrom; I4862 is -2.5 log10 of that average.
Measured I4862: 0.10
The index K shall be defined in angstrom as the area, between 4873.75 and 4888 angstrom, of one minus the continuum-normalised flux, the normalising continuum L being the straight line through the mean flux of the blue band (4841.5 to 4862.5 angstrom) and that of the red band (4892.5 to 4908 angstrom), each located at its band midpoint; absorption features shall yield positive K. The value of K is 0.8 angstrom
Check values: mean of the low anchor 12.6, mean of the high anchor 13.4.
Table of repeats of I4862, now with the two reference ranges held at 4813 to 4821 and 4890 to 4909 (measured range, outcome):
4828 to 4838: -0.08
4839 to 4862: 0.08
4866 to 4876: 0.16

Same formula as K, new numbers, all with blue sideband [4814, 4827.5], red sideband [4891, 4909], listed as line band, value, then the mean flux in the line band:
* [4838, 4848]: 0.93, 12.8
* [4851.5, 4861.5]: 1.06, 12.5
